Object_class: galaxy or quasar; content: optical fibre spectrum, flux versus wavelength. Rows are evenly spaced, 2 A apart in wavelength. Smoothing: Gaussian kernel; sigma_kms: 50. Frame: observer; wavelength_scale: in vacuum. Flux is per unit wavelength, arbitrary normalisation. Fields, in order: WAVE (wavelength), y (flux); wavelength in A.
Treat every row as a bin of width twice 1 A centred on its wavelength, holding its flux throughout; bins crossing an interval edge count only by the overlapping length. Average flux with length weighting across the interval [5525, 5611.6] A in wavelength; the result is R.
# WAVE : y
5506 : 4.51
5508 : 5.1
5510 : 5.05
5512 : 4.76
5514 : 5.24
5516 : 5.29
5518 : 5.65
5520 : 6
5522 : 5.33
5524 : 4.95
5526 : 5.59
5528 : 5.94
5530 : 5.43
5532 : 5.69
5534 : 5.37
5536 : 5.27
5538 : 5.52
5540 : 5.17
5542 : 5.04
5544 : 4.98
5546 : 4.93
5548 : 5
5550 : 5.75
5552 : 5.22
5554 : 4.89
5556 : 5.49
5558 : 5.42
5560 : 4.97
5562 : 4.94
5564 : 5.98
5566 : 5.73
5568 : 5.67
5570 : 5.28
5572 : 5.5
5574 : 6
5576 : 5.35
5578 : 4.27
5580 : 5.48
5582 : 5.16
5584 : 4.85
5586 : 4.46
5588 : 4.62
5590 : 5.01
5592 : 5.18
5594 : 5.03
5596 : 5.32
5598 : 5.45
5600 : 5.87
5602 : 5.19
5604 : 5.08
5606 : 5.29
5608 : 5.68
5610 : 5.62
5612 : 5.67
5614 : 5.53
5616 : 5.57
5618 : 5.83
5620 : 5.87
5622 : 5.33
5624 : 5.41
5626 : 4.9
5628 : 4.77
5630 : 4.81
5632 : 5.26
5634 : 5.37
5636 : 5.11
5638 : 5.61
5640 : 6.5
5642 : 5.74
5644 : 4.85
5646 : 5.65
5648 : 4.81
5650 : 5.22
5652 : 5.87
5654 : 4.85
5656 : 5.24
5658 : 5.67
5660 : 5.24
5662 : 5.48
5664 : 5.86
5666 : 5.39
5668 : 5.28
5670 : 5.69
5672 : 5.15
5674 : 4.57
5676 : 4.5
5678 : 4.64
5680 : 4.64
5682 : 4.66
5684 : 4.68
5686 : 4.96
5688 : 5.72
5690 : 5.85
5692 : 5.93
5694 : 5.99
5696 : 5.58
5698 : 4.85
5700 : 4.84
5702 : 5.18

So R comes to 5.3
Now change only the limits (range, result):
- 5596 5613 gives 5.47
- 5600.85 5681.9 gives 5.31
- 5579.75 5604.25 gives 5.12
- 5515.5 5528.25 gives 5.52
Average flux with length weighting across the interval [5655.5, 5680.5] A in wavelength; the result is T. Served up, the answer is 5.19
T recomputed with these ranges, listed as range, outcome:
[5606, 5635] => 5.4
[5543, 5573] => 5.32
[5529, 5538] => 5.45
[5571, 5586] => 5.18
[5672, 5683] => 4.65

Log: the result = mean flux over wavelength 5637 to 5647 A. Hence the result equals 5.67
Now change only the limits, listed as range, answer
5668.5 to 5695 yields 5.15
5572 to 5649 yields 5.31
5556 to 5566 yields 5.38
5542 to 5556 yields 5.15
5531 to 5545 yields 5.29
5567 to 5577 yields 5.56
